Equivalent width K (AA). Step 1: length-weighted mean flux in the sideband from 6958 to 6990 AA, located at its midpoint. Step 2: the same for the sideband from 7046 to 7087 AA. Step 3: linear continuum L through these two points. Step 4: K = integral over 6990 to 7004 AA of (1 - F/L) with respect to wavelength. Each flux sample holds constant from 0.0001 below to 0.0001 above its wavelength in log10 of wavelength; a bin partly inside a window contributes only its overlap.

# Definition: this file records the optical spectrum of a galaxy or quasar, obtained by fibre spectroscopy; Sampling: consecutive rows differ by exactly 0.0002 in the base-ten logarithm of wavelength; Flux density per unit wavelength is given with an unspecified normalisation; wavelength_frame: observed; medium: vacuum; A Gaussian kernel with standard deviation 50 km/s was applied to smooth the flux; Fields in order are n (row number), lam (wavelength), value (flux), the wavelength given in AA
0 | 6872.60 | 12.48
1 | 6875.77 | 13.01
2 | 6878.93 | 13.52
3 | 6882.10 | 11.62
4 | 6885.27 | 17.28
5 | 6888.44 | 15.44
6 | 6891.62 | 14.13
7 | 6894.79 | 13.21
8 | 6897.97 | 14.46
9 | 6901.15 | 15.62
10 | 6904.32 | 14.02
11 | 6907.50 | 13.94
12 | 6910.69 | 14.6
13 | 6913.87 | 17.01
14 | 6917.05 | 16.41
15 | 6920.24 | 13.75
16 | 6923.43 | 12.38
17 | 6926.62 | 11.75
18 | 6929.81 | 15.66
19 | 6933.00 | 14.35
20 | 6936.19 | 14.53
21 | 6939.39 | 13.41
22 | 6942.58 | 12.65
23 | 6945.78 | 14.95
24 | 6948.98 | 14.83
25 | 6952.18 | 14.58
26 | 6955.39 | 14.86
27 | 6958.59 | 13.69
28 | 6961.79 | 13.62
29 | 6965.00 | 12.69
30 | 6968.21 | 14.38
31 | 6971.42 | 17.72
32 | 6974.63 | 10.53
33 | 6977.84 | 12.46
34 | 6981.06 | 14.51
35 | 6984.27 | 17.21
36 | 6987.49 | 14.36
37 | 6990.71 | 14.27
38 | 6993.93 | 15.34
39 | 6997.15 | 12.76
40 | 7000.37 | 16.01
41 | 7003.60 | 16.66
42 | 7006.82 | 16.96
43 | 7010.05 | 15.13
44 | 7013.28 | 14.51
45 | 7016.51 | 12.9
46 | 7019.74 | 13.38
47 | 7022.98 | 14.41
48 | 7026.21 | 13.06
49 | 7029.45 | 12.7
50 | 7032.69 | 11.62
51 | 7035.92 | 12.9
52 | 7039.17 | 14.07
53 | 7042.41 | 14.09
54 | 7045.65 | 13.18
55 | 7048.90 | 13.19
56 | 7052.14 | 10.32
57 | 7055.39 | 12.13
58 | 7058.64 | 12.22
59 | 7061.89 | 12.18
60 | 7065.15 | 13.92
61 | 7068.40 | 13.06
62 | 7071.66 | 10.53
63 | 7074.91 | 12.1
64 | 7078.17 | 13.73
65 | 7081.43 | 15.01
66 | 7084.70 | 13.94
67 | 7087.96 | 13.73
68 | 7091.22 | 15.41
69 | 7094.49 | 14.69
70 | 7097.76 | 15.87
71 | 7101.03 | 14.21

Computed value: -1.1 AA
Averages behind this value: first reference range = 14.1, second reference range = 12.7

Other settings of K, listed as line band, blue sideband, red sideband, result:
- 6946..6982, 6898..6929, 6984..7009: 2.3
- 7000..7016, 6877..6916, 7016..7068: -2.8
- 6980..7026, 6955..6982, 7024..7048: -4.8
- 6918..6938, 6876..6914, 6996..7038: 0.7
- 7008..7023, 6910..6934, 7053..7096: -0.4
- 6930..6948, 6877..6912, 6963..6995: 0.2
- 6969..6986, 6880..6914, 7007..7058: -0.9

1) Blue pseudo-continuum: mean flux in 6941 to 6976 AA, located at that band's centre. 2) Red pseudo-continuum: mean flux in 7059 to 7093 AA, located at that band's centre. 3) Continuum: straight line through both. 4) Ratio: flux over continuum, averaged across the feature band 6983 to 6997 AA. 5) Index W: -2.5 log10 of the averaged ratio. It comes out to -0.08 mag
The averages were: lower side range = 14.1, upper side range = 13.3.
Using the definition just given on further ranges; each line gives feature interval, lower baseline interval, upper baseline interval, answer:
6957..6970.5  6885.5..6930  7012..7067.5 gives 0.00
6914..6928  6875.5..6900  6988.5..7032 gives 0.02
